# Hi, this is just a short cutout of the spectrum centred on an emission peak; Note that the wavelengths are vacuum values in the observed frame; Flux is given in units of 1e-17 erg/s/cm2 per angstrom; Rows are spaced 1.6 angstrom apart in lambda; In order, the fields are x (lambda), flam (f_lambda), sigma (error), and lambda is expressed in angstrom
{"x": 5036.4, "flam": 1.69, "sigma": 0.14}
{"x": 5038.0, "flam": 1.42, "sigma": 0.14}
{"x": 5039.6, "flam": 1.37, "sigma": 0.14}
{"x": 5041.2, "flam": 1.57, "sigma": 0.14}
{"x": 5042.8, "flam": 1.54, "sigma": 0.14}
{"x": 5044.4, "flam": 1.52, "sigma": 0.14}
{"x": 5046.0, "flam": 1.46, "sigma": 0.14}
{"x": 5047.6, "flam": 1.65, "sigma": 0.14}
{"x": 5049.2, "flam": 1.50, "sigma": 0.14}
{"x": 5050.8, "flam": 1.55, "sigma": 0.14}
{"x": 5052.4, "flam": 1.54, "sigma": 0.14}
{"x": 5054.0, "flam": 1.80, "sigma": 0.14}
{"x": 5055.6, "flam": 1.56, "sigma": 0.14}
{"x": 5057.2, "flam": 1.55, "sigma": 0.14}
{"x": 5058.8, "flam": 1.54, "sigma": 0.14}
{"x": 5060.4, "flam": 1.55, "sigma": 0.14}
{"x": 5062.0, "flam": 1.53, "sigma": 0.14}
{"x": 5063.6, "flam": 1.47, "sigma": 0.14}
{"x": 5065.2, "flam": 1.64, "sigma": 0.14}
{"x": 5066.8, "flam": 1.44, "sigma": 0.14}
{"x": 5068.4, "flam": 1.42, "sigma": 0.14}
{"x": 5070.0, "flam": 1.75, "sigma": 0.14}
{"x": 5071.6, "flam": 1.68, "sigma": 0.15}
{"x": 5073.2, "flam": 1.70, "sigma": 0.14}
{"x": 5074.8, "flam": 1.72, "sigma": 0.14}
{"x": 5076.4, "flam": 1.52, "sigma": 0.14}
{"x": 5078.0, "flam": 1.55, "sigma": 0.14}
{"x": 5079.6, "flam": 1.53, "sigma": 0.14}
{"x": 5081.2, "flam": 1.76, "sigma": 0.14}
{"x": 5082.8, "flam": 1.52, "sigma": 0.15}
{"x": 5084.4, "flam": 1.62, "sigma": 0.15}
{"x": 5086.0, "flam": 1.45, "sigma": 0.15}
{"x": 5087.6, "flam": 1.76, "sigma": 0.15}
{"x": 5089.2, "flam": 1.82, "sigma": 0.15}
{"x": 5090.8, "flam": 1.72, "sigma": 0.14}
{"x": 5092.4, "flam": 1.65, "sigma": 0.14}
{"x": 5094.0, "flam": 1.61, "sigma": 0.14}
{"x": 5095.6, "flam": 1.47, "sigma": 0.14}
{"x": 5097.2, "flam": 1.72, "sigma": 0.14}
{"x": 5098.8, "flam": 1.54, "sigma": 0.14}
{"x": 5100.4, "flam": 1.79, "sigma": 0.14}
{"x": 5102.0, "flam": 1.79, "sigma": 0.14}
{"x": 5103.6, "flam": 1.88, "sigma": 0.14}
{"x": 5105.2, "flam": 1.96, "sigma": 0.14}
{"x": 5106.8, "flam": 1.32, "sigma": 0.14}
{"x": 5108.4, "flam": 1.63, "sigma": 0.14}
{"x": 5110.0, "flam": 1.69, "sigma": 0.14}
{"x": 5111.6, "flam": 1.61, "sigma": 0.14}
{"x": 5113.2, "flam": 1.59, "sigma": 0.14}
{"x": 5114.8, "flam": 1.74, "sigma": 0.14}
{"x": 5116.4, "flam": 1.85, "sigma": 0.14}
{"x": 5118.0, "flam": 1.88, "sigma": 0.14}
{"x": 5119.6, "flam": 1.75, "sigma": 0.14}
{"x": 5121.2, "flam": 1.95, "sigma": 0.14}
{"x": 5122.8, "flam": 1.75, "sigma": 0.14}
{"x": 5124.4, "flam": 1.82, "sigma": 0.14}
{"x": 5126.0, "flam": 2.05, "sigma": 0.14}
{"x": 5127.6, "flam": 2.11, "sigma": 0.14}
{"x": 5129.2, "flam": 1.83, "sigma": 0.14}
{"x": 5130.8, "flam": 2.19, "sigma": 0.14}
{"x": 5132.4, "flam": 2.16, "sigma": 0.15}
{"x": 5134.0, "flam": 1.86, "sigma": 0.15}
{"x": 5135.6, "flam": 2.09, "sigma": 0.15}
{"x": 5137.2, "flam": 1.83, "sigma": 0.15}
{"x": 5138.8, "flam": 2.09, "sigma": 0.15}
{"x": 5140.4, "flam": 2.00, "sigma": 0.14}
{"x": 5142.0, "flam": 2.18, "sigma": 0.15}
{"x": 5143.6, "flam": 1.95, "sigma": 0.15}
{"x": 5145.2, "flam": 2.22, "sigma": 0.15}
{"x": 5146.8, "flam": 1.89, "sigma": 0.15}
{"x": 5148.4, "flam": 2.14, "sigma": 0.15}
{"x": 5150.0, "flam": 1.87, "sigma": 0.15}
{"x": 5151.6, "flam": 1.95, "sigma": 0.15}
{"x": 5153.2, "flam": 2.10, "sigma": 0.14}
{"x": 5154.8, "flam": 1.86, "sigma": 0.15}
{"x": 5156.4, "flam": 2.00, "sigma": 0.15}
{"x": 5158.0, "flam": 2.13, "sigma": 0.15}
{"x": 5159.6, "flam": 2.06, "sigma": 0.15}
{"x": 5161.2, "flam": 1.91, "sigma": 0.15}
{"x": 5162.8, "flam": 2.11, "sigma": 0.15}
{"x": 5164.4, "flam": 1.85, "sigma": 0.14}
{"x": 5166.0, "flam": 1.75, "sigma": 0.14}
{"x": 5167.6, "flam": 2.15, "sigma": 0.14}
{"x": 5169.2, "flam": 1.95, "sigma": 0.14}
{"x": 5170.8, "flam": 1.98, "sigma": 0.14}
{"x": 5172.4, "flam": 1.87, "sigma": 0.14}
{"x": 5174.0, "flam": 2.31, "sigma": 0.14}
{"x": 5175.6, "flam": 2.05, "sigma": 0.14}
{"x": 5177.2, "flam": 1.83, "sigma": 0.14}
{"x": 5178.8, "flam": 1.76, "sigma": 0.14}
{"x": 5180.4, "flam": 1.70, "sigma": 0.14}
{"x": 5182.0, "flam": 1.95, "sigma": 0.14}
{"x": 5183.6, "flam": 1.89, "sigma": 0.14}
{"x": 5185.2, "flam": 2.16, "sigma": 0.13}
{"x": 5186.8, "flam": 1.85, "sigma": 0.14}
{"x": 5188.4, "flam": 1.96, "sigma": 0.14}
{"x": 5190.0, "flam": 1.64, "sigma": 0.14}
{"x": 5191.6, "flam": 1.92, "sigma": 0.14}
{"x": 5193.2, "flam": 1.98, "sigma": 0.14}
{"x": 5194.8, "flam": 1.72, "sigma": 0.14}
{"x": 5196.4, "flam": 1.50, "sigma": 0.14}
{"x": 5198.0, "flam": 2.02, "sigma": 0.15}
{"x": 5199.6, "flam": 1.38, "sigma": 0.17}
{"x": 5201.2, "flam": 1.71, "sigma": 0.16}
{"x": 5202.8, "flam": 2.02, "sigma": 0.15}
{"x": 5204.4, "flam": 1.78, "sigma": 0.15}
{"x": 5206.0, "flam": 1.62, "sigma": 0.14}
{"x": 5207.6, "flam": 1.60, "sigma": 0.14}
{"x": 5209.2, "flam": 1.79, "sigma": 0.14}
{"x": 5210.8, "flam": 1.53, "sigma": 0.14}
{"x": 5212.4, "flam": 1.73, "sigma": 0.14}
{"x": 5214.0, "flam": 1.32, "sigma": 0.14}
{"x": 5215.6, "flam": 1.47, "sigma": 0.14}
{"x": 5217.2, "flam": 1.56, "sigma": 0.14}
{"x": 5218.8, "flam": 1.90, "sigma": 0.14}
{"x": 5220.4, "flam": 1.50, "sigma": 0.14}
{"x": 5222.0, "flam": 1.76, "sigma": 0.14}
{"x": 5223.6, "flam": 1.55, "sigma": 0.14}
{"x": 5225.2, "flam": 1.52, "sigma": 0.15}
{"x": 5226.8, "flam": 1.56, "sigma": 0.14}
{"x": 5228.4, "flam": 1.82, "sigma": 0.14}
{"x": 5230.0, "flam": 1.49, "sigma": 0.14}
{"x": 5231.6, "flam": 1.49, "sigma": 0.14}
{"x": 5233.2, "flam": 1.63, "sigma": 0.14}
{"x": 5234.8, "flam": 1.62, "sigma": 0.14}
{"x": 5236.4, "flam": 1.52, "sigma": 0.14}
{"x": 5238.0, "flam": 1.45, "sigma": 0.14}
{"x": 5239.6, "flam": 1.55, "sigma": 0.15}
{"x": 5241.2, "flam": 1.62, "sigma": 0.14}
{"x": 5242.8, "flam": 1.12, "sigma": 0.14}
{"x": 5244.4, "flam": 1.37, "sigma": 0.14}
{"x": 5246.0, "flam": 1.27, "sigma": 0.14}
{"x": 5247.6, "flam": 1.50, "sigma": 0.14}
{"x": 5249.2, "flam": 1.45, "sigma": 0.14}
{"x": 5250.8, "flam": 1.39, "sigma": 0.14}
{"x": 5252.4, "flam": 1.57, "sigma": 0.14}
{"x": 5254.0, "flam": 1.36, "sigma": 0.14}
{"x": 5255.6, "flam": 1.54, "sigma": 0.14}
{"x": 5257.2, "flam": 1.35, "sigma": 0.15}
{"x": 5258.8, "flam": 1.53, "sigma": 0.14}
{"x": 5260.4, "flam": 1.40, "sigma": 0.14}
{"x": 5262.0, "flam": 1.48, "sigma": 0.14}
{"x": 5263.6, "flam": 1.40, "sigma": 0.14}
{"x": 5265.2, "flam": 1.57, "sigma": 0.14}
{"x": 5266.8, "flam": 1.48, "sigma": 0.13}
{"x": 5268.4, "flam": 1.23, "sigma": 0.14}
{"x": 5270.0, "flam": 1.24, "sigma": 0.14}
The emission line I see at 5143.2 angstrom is C III]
